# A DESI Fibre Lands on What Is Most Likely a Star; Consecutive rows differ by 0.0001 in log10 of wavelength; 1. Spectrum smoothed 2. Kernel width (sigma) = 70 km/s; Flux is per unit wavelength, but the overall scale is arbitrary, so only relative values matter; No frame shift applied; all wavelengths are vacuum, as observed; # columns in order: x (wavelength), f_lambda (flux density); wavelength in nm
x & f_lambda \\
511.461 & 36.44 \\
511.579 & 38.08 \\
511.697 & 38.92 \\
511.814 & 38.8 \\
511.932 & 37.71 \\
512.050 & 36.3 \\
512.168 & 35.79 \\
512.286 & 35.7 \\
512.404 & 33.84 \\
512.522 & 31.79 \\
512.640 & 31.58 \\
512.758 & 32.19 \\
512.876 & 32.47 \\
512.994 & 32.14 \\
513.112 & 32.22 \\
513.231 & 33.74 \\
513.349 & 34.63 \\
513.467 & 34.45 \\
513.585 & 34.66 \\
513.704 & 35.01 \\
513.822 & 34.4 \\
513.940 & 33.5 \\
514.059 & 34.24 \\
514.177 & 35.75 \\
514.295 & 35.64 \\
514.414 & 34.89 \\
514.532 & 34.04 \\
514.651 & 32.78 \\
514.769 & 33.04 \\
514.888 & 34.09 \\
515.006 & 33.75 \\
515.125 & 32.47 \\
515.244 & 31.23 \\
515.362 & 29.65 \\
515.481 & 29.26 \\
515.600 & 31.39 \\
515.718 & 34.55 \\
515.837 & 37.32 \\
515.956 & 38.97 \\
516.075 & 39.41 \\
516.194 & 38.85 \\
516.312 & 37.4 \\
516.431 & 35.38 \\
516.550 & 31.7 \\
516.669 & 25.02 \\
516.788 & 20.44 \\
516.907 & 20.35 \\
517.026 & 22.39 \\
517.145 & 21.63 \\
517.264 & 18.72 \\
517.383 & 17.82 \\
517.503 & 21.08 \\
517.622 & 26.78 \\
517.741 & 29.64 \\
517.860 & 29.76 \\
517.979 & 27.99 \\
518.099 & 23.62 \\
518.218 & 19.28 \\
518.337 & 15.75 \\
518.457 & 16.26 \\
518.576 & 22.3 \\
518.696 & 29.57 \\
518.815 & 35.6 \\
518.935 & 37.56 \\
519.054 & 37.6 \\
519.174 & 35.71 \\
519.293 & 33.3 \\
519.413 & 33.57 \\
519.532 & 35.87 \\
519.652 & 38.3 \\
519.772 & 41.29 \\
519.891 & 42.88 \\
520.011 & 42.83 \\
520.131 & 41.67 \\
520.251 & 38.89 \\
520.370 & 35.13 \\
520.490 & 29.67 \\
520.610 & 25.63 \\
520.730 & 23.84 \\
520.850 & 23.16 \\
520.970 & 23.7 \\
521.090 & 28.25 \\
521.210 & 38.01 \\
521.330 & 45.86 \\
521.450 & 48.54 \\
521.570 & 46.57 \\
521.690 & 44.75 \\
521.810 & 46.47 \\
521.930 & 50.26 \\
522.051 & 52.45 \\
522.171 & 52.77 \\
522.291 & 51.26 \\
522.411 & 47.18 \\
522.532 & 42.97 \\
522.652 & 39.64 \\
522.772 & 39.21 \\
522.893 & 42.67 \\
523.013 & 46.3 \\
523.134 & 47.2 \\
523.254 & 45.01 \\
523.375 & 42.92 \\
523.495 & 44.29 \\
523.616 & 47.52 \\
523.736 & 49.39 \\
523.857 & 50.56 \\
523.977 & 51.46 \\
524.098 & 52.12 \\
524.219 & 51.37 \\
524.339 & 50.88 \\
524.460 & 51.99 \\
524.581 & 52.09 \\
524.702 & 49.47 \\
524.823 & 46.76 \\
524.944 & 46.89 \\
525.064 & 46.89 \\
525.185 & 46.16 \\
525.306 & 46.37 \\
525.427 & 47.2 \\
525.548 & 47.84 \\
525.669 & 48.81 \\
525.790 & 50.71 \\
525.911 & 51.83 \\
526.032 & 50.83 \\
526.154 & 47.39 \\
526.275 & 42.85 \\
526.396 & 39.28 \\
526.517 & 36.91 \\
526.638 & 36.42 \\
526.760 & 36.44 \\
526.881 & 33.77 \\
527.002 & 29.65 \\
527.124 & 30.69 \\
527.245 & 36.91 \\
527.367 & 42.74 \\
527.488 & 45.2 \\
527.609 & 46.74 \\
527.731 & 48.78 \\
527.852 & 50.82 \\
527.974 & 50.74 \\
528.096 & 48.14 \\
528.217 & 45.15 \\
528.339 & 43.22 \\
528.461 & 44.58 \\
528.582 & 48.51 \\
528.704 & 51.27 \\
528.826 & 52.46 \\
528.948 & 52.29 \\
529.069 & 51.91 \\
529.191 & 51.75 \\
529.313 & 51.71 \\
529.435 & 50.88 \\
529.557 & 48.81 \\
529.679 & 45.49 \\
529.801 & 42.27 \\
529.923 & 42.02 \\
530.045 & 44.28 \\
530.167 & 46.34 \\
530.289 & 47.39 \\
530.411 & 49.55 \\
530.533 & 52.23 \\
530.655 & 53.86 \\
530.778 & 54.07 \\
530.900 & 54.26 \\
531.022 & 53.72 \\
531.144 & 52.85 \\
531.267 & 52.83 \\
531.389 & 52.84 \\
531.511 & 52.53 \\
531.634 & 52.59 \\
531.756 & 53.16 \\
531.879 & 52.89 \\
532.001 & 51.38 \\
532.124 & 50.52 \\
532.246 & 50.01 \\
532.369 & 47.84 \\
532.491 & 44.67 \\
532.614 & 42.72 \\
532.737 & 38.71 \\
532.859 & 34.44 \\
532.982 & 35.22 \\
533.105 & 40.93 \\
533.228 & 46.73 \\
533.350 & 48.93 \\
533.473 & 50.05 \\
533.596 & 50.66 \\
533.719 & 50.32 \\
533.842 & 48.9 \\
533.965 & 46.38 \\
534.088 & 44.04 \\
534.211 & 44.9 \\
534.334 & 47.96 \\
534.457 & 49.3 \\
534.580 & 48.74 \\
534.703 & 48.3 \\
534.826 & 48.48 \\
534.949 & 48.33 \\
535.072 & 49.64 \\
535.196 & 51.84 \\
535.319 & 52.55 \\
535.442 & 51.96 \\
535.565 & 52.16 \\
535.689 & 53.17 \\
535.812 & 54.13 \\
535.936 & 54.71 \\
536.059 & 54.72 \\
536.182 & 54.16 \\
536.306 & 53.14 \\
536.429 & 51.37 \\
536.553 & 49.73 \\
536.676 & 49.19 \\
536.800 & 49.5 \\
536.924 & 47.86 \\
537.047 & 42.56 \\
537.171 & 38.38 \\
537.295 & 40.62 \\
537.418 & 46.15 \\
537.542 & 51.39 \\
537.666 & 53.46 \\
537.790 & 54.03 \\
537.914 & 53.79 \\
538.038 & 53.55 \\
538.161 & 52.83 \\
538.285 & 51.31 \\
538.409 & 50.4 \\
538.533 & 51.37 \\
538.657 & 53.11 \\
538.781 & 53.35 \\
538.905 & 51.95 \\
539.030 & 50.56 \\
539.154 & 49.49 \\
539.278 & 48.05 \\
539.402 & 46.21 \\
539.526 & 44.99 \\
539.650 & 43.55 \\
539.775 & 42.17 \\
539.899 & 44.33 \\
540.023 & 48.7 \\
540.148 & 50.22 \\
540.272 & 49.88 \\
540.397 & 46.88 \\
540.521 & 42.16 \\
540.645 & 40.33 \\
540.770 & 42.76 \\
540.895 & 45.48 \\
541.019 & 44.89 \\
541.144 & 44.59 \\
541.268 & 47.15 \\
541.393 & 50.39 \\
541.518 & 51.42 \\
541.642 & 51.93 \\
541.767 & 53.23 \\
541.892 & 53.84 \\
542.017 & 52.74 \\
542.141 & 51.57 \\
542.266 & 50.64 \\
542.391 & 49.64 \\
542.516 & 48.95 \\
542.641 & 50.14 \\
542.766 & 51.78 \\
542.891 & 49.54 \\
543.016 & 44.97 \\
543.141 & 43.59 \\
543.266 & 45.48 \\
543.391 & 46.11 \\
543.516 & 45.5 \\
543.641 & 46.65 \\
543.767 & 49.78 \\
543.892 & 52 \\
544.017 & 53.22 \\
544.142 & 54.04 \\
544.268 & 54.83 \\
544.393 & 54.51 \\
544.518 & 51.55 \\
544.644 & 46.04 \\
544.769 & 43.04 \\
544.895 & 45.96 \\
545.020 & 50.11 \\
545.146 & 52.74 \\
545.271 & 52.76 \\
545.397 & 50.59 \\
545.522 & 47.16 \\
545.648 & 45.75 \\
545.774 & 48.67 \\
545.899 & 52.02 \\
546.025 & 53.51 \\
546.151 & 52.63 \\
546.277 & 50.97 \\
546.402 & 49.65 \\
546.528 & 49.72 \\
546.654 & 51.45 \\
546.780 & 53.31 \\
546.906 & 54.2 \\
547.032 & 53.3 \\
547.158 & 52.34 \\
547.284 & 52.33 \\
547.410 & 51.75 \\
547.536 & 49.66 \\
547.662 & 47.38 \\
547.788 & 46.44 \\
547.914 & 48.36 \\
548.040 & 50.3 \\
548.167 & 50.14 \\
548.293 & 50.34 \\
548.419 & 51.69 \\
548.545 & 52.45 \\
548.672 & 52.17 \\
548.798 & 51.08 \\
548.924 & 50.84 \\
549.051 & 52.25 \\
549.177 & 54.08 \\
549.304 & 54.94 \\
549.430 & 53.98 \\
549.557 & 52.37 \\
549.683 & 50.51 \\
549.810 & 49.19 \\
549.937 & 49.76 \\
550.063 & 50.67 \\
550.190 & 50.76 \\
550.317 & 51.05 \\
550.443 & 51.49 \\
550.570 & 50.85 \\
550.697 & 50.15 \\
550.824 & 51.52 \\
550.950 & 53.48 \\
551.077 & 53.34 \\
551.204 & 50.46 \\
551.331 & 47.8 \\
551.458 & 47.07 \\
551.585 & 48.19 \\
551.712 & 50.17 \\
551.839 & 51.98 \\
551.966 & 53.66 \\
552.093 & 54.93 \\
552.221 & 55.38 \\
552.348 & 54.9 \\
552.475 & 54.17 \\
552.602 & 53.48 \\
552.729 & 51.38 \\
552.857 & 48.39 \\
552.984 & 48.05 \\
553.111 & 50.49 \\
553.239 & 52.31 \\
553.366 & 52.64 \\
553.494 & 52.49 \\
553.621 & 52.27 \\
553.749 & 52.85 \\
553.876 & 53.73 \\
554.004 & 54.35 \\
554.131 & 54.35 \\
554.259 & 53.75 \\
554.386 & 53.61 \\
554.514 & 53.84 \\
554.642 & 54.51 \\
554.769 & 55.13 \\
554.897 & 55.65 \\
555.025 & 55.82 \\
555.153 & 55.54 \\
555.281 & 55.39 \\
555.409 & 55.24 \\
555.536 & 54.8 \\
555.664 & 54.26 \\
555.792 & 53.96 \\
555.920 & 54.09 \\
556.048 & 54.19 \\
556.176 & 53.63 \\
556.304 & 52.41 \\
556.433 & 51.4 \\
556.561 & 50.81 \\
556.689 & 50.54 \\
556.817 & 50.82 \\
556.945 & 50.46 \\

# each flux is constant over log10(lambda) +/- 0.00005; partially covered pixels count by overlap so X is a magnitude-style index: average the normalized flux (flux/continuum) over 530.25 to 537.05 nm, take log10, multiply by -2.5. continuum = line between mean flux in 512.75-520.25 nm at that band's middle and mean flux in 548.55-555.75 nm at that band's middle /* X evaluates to -0.19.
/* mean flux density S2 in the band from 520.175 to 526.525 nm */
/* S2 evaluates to 44.3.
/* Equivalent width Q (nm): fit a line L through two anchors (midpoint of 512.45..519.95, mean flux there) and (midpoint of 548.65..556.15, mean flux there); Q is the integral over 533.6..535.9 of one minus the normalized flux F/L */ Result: -0.404 nm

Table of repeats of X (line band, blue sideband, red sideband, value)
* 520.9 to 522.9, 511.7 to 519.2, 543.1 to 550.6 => -0.23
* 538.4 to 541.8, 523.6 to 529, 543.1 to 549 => 0.03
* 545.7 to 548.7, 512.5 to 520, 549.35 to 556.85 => -0.04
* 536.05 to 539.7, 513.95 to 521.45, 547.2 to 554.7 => -0.14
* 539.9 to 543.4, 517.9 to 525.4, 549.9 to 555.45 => 0.00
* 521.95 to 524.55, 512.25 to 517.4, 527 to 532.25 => -0.15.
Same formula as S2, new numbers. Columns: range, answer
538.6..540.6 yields 47.8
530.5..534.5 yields 48.5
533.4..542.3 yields 49.2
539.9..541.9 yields 47.5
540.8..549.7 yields 50.2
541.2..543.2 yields 50.1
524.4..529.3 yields 45.8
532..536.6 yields 48.4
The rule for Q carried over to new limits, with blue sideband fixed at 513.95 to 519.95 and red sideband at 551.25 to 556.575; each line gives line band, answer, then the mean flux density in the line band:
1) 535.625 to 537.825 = -0.375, 49.8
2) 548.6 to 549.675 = -0.054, 52.6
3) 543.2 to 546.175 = -0.146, 49.7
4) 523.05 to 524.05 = -0.364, 47.3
